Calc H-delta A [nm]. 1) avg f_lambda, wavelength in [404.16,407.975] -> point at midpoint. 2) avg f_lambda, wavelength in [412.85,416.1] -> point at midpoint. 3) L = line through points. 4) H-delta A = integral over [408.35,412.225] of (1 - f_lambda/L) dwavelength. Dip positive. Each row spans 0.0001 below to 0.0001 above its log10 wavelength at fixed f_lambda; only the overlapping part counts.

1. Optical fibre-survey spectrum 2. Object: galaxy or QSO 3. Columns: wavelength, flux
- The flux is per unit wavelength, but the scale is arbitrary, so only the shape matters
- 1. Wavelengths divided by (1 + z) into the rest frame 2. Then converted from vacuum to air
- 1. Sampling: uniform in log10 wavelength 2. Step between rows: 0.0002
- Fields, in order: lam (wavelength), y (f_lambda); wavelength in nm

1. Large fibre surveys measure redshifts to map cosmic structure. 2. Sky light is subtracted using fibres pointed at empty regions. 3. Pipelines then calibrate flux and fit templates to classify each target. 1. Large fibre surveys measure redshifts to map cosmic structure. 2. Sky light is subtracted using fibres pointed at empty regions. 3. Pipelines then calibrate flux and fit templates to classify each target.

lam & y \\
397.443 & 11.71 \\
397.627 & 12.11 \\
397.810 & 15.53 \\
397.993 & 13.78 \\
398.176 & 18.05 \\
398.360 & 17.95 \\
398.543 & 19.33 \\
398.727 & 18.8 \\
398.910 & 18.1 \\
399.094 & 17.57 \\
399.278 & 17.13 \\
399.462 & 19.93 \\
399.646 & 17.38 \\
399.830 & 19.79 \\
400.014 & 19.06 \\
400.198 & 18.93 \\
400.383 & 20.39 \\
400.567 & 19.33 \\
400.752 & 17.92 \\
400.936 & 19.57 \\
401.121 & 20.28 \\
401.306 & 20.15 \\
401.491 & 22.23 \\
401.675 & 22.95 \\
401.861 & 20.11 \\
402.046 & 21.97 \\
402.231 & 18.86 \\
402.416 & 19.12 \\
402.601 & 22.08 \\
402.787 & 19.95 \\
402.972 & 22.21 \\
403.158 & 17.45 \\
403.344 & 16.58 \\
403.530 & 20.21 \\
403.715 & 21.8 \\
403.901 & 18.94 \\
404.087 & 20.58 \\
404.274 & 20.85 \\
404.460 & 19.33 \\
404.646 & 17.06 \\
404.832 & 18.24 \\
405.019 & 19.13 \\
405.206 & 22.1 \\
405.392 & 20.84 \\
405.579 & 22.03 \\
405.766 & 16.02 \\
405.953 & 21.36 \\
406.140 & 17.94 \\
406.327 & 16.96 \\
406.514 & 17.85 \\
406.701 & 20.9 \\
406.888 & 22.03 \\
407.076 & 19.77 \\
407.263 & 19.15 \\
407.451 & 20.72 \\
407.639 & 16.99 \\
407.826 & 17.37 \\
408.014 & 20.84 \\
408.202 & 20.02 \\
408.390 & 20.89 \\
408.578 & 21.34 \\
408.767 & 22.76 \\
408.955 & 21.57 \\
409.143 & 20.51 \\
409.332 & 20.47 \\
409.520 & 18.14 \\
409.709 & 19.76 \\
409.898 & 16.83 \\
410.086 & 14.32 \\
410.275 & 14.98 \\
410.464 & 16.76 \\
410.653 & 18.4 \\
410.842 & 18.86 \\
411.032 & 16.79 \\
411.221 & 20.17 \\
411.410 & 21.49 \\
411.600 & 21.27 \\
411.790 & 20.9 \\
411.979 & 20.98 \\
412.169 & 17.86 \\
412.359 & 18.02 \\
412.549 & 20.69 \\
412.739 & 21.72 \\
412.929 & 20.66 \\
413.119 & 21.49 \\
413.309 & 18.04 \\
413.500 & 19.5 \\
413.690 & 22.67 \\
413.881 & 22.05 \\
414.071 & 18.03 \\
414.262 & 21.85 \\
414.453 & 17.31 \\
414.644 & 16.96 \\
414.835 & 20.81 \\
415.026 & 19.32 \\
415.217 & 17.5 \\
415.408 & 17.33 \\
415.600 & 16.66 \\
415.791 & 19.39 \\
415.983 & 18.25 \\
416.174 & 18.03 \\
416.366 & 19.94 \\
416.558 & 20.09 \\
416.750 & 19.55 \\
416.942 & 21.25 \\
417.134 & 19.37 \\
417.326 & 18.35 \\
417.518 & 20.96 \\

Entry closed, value 0.01 nm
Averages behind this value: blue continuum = 19.4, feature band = 19.3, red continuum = 19.3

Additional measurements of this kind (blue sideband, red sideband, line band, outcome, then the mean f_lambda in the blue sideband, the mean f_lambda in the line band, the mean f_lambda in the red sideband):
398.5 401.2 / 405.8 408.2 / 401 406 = -0.260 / 18.9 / 20.1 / 19.3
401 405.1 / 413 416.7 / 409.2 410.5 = 0.141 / 20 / 17.4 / 19.2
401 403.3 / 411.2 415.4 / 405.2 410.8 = 0.257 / 20.5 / 19.3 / 19.9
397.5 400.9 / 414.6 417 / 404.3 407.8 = -0.213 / 17.8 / 19.4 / 18.9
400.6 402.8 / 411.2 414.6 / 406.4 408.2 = 0.071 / 20.4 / 19.5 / 20.2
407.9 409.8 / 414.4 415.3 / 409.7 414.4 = 0.015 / 20.6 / 19.3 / 18.4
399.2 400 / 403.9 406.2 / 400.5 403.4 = -0.159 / 18.6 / 20.1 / 19.6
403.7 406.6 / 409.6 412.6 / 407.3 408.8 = -0.077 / 19.4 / 20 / 18.6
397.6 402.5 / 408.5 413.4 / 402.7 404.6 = -0.069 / 18.8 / 19.7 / 19.4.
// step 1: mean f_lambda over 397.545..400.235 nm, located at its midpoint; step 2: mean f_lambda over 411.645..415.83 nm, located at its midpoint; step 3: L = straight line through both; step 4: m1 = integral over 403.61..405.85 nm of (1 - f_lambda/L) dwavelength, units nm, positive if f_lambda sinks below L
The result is -0.17 nm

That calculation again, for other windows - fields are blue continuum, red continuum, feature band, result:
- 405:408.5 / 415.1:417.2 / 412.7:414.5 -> -0.12 nm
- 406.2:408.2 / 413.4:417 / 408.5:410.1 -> -0.04 nm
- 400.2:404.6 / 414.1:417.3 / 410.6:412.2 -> -0.04 nm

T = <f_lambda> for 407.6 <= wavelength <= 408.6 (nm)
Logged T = 19.6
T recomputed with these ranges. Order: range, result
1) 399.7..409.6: 19.9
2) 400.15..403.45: 20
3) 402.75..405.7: 19.8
